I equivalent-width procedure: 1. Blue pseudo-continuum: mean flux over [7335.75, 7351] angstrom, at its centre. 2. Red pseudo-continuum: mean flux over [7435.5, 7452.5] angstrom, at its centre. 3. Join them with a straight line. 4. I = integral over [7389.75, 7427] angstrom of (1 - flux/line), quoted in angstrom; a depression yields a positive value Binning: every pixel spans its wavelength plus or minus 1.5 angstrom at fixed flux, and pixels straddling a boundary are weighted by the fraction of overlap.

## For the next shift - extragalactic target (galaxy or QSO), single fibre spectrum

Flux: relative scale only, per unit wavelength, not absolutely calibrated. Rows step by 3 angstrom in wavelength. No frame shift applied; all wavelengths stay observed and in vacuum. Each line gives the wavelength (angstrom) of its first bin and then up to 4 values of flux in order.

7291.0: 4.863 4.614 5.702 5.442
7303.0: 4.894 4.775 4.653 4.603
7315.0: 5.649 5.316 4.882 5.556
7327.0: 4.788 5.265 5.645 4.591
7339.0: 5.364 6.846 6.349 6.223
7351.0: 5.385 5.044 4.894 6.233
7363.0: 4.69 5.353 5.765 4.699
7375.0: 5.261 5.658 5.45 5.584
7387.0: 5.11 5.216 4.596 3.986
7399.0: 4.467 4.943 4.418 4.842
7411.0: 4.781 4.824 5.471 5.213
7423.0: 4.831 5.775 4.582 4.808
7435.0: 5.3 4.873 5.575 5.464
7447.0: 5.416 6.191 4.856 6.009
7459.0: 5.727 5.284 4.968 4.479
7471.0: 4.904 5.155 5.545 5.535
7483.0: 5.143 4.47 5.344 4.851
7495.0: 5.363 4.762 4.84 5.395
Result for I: 5.1 angstrom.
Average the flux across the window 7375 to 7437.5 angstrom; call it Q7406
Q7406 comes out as 5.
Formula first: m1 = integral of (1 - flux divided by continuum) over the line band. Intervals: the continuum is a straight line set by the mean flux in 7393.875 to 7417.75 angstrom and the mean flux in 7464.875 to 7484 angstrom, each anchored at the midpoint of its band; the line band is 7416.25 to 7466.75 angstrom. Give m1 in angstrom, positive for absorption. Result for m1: -4.1 angstrom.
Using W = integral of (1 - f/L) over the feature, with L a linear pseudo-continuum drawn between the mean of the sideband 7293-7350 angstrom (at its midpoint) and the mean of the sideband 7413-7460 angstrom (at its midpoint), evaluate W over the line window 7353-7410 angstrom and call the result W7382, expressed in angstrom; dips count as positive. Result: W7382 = 2.8 angstrom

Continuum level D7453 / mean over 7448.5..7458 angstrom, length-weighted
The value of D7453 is 5.69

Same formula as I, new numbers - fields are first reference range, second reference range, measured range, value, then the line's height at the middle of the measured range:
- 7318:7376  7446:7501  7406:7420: 0.8 angstrom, 5.31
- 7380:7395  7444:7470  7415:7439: 0.7 angstrom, 5.27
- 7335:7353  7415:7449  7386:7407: 3.0 angstrom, 5.46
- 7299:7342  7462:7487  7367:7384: -0.9 angstrom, 5.12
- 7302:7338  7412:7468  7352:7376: -0.5 angstrom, 5.13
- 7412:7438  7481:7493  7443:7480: -2.3 angstrom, 5.02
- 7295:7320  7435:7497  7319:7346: -1.7 angstrom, 5.14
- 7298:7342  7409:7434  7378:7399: 0.3 angstrom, 5.08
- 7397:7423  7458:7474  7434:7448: -1.0 angstrom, 4.97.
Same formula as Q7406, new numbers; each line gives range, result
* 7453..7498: 5.17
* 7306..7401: 5.25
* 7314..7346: 5.46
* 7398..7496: 5.14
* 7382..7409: 4.81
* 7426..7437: 5.02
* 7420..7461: 5.33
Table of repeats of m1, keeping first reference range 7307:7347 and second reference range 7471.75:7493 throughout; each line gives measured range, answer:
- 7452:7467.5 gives -0.5 angstrom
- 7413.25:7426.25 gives 0.1 angstrom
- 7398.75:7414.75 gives 1.6 angstrom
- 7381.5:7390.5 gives -0.1 angstrom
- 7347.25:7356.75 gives -0.2 angstrom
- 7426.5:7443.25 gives 0.4 angstrom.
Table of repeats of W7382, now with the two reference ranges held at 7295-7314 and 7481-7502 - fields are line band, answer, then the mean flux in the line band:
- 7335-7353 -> -2.9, 5.81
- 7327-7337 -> -0.3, 5.14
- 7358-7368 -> -0.8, 5.42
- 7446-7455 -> -1.0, 5.52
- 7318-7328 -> -0.2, 5.13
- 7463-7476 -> 0.2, 4.92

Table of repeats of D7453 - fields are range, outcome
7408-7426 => 5.07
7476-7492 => 5.16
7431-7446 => 5.22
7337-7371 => 5.62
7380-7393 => 5.25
